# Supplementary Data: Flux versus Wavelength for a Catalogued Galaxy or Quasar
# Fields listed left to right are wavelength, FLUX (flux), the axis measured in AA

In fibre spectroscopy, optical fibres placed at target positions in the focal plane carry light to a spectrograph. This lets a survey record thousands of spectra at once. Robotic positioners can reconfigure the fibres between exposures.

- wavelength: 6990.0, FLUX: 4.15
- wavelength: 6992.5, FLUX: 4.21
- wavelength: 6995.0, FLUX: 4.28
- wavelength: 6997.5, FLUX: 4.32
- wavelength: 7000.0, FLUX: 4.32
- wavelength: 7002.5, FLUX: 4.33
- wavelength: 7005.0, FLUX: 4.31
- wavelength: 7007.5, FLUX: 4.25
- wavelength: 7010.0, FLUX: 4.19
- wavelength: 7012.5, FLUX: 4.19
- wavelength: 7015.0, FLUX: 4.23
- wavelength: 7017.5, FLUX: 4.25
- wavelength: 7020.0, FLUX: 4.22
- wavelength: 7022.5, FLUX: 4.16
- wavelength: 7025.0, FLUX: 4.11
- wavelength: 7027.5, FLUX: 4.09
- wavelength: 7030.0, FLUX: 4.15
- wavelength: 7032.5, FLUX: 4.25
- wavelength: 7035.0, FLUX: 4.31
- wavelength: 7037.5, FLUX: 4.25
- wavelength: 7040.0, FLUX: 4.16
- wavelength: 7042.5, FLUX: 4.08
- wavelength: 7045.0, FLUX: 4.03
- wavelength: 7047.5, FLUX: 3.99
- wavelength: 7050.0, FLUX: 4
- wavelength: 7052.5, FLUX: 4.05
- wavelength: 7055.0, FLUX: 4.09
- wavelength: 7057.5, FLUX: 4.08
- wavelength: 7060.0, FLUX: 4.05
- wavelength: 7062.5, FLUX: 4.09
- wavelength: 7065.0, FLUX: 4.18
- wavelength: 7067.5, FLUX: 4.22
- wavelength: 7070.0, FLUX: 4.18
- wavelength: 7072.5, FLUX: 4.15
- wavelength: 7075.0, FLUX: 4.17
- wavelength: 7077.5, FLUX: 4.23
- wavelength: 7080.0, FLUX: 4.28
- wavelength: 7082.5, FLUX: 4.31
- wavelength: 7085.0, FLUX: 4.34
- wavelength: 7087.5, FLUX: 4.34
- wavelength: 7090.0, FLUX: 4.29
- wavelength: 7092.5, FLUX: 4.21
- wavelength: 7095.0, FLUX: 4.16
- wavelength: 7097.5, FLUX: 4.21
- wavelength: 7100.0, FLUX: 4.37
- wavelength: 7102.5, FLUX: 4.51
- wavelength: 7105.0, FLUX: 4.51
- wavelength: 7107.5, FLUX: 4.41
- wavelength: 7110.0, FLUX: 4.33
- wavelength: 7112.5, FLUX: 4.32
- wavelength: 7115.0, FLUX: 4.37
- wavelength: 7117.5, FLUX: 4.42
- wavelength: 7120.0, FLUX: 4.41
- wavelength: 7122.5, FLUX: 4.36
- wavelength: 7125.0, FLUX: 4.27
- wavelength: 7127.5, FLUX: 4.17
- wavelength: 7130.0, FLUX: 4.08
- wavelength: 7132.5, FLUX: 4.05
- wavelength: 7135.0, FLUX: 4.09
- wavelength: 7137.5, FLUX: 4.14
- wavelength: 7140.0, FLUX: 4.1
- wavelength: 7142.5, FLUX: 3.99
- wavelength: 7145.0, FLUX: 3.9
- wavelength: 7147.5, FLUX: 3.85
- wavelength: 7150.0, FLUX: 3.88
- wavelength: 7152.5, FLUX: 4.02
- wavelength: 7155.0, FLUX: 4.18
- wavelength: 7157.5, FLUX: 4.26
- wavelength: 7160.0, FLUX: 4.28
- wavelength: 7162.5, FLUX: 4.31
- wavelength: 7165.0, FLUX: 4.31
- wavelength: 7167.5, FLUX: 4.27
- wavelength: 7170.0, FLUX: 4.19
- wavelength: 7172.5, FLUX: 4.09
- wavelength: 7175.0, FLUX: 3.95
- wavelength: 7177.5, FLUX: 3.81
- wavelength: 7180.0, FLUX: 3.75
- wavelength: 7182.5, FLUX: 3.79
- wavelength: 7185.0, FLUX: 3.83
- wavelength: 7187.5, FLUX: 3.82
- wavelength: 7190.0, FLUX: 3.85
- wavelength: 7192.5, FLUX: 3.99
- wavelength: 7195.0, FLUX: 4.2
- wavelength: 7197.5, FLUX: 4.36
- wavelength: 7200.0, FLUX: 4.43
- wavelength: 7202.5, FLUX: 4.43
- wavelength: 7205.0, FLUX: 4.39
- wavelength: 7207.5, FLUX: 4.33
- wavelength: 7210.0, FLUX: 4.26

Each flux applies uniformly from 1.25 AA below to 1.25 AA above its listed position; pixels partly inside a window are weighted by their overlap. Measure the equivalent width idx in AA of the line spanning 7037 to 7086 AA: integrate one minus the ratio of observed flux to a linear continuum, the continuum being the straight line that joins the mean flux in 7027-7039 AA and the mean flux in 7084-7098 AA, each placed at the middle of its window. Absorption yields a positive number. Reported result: 1.1 AA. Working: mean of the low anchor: 4.22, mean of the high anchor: 4.26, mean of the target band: 4.14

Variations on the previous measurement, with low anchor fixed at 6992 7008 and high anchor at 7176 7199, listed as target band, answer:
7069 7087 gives -0.4 AA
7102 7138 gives -2.0 AA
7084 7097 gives -0.4 AA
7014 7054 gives 0.8 AA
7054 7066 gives 0.2 AA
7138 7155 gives 0.1 AA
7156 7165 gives -0.7 AA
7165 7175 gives -0.5 AA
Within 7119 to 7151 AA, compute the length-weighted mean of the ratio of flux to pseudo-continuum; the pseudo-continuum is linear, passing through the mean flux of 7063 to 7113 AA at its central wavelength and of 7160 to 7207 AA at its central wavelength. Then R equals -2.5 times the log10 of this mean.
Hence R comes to 0.03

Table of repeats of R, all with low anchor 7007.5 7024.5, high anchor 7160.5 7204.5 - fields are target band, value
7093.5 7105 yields -0.05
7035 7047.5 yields 0.01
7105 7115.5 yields -0.06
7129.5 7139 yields 0.01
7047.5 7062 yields 0.03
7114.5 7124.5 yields -0.06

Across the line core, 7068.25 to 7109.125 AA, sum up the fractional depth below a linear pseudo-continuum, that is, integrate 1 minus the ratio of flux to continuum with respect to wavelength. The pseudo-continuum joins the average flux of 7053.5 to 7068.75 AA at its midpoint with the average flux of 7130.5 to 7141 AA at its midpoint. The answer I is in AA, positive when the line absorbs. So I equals -1.8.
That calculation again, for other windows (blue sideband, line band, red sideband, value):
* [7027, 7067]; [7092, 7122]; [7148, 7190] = -2.0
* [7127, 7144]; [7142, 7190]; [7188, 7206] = 1.5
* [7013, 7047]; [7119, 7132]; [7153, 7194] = -0.5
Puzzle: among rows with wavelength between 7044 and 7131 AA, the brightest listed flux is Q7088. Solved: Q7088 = 4.51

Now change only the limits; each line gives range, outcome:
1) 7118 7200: 4.43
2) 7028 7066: 4.31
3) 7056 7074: 4.22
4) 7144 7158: 4.26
